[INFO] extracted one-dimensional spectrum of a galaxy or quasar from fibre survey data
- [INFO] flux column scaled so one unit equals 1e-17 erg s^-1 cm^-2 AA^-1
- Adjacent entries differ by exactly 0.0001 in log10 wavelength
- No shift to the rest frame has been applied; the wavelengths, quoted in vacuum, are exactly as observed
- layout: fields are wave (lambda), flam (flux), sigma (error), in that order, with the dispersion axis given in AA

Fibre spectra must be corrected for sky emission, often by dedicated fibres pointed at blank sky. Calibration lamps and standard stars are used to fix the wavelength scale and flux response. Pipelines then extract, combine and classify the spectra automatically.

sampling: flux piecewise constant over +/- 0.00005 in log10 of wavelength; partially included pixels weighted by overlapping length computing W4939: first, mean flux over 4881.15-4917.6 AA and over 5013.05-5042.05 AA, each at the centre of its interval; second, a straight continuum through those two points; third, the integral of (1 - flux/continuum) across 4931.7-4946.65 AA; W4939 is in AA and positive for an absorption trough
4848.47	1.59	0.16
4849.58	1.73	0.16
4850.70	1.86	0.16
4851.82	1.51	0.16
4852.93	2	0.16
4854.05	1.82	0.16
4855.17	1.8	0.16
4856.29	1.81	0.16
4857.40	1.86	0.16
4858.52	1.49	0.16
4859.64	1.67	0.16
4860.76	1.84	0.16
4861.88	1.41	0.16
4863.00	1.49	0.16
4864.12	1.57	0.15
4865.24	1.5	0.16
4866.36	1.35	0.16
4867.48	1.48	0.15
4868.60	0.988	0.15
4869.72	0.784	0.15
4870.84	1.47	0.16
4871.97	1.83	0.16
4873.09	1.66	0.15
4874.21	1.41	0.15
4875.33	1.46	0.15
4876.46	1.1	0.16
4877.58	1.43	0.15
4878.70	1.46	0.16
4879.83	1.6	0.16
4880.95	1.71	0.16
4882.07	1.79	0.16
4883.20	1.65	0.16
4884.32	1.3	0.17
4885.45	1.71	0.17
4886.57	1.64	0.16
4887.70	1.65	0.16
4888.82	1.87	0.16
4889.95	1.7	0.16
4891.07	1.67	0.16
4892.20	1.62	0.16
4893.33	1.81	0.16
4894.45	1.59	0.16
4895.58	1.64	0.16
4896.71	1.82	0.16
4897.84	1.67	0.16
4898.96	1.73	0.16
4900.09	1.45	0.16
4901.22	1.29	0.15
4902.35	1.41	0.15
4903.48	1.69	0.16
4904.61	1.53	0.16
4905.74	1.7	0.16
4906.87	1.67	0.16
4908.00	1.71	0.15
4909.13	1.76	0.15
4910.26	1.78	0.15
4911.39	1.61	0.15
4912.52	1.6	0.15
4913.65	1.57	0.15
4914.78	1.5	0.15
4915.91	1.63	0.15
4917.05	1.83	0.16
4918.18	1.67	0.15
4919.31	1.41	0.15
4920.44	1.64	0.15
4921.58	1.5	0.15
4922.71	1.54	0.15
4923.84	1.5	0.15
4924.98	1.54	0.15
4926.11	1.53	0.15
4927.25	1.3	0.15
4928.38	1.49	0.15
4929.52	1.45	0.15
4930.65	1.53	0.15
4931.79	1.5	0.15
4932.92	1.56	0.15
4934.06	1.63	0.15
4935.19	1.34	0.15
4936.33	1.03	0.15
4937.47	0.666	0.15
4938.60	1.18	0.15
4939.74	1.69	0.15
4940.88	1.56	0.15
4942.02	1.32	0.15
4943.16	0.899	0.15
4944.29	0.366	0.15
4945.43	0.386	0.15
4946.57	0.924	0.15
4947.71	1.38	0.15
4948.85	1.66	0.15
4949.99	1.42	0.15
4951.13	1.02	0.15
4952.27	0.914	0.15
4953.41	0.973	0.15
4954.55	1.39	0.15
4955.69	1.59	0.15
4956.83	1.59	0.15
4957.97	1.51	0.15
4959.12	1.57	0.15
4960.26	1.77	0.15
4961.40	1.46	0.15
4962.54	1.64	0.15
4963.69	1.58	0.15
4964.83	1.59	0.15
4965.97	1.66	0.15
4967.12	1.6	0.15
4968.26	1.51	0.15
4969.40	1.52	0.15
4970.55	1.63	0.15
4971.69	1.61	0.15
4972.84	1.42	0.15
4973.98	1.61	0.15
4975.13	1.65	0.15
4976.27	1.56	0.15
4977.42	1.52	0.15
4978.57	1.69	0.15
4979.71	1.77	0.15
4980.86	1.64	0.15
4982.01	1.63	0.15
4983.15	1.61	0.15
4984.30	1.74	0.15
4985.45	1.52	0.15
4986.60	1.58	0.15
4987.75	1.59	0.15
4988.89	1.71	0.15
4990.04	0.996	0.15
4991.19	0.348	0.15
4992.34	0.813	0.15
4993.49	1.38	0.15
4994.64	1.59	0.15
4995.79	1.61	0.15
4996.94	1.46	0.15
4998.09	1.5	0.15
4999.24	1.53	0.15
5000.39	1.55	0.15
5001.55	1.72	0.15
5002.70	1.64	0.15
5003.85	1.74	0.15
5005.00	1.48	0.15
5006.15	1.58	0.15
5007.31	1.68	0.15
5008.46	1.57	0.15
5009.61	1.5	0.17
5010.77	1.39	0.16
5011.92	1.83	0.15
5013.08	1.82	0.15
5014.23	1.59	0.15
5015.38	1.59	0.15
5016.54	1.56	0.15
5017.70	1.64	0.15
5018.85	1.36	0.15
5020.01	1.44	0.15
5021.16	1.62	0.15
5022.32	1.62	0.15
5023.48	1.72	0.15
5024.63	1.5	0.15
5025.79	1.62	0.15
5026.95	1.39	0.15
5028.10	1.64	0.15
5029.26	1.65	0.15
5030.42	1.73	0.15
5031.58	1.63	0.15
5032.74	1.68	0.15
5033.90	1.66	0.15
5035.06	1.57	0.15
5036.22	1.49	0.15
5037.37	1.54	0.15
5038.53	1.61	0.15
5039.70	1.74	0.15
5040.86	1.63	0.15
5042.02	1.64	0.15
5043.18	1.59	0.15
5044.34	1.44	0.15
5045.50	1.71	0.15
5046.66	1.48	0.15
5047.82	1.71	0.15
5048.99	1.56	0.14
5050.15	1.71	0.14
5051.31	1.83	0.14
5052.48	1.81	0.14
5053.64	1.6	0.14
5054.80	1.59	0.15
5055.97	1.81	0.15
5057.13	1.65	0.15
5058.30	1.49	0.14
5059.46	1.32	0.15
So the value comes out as 4.5 AA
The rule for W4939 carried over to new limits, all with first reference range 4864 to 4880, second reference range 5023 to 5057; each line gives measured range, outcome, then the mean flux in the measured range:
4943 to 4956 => 3.7 AA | 1.07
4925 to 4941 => 1.0 AA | 1.39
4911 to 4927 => -1.2 AA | 1.57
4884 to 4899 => -2.7 AA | 1.68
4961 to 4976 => -0.4 AA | 1.58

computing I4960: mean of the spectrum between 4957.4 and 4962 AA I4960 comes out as 1.58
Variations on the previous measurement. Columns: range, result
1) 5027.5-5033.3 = 1.66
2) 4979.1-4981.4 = 1.71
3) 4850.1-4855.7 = 1.8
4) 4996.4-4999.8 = 1.5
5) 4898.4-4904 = 1.51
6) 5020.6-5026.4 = 1.61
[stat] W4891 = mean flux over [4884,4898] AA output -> 1.67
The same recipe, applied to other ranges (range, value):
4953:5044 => 1.55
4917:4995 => 1.42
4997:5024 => 1.59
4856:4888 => 1.52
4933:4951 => 1.17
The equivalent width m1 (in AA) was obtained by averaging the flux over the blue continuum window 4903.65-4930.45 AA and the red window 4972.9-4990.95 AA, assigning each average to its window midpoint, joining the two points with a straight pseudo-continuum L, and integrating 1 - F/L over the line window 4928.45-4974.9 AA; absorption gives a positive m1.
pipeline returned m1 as 6.0 AA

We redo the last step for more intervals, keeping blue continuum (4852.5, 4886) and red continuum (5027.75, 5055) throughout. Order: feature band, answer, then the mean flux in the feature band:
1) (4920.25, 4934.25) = 0.59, 1.51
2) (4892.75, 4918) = -1.16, 1.64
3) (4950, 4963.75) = 1.56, 1.41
